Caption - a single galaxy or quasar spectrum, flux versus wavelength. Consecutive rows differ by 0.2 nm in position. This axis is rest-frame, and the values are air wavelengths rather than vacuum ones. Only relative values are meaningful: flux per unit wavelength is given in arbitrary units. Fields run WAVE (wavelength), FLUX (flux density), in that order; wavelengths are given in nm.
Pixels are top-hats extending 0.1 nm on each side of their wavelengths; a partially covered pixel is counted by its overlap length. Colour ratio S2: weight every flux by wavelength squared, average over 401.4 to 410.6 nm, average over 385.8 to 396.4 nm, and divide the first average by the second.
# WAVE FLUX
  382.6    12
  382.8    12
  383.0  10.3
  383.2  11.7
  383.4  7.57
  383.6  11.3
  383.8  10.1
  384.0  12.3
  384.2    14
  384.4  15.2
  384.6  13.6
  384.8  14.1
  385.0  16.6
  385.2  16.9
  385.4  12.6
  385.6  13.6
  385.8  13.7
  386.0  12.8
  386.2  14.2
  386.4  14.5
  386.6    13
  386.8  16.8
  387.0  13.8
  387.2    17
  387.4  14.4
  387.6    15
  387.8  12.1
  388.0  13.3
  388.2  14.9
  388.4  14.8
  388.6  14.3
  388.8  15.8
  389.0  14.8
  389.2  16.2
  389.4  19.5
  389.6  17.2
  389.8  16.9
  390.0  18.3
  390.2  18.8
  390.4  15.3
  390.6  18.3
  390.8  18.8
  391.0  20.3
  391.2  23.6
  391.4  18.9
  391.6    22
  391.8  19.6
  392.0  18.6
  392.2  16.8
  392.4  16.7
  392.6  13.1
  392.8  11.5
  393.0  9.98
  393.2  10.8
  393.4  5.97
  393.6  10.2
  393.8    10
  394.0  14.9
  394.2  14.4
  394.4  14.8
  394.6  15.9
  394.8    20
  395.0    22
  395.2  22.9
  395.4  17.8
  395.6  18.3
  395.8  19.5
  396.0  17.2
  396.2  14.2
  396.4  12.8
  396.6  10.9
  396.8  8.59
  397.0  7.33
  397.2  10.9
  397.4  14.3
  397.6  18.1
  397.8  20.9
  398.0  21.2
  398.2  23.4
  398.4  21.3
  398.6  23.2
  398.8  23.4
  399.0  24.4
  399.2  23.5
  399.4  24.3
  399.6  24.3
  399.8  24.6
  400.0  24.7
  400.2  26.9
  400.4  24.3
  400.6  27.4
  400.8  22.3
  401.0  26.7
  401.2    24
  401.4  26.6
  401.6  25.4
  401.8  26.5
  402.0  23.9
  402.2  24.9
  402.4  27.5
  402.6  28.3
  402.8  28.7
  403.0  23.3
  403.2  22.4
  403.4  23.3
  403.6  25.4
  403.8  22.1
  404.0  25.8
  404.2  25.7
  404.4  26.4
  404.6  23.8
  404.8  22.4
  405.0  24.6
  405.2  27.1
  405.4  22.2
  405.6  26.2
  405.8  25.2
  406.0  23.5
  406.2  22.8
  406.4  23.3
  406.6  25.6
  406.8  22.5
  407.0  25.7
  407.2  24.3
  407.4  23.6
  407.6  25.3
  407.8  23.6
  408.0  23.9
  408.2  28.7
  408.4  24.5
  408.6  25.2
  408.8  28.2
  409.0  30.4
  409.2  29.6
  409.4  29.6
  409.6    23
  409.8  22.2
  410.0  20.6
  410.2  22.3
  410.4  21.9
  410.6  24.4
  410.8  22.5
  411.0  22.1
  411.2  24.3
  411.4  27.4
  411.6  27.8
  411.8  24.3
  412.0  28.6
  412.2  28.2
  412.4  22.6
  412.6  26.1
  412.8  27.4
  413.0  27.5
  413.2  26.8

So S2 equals 1.69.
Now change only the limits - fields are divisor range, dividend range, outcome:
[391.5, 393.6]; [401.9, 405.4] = 1.85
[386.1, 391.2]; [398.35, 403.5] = 1.65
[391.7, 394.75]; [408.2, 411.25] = 1.98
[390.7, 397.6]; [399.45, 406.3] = 1.69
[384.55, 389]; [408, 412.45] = 1.97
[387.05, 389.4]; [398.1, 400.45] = 1.70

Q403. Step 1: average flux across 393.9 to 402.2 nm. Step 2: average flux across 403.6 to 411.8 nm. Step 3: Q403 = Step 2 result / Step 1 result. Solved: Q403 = 1.2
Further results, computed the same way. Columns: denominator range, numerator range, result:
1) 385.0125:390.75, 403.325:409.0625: 1.62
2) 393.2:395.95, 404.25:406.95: 1.55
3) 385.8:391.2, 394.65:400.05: 1.19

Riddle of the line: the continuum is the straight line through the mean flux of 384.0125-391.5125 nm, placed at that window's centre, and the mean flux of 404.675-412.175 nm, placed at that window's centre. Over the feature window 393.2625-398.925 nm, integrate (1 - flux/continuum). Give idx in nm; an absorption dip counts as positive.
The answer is 0.95 nm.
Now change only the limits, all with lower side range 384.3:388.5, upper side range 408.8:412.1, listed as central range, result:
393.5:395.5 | 0.199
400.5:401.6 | -0.233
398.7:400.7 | -0.433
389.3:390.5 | -0.127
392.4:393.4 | 0.344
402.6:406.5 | -0.351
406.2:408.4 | -0.074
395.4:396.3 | 0.062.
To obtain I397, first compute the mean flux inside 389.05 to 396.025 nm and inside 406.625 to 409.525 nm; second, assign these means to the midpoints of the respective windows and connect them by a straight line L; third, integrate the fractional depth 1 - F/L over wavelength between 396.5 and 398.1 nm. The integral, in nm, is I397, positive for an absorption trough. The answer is 0.46 nm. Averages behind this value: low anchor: 16.7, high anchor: 26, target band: 14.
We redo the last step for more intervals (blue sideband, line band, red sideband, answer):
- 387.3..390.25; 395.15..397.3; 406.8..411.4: 0.52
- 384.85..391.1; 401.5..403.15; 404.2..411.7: -0.28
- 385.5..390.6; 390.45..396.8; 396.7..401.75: 0.81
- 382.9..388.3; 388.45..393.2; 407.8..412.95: -0.31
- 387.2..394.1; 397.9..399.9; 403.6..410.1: -0.29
